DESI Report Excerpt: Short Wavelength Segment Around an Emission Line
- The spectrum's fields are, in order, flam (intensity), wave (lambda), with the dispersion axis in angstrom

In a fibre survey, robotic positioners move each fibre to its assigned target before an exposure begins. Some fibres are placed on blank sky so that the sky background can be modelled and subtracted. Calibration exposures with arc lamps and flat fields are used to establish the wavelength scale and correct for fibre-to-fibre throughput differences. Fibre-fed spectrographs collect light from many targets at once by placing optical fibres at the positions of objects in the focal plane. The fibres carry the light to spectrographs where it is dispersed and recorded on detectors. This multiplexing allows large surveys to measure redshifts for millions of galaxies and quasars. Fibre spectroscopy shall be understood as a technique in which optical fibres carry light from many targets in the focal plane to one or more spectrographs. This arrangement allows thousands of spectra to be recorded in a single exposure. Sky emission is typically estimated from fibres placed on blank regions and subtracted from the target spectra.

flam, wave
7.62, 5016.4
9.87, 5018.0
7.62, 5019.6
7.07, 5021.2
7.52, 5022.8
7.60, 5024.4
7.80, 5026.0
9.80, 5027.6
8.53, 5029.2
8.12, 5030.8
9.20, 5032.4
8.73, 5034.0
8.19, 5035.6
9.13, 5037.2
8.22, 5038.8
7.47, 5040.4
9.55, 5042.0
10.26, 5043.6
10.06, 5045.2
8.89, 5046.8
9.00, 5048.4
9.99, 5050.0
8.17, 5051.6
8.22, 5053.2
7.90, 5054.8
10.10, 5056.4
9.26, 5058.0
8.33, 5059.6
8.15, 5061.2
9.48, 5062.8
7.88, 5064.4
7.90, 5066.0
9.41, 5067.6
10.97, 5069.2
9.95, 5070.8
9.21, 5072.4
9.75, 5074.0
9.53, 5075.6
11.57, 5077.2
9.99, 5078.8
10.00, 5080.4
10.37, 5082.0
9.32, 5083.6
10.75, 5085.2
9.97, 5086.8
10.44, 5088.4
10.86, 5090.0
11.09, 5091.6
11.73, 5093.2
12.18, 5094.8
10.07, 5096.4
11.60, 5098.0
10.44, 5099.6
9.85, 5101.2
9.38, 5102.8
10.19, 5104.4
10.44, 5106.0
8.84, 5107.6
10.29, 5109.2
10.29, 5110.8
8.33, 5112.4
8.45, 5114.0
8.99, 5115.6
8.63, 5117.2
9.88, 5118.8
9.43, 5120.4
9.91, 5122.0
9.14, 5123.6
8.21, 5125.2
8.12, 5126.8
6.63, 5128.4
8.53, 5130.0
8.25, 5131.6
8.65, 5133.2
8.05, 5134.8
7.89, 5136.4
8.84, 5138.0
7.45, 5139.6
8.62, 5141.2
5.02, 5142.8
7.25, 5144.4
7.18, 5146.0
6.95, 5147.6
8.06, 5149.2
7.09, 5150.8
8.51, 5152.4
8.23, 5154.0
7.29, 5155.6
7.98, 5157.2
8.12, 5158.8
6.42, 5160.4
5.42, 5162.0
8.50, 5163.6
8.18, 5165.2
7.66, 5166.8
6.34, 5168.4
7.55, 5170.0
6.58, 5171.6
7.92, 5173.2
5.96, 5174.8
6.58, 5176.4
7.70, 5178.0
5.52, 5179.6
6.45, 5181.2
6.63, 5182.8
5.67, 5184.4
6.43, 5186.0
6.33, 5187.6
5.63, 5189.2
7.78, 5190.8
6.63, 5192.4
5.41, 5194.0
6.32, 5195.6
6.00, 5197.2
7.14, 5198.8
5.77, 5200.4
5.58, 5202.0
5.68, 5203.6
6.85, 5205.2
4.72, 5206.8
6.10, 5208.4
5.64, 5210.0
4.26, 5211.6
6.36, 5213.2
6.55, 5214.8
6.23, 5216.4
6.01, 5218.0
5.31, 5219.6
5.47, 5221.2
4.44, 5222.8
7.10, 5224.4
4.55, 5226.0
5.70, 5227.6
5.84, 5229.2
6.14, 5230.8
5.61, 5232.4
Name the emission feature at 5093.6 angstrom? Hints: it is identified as C III] 1909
